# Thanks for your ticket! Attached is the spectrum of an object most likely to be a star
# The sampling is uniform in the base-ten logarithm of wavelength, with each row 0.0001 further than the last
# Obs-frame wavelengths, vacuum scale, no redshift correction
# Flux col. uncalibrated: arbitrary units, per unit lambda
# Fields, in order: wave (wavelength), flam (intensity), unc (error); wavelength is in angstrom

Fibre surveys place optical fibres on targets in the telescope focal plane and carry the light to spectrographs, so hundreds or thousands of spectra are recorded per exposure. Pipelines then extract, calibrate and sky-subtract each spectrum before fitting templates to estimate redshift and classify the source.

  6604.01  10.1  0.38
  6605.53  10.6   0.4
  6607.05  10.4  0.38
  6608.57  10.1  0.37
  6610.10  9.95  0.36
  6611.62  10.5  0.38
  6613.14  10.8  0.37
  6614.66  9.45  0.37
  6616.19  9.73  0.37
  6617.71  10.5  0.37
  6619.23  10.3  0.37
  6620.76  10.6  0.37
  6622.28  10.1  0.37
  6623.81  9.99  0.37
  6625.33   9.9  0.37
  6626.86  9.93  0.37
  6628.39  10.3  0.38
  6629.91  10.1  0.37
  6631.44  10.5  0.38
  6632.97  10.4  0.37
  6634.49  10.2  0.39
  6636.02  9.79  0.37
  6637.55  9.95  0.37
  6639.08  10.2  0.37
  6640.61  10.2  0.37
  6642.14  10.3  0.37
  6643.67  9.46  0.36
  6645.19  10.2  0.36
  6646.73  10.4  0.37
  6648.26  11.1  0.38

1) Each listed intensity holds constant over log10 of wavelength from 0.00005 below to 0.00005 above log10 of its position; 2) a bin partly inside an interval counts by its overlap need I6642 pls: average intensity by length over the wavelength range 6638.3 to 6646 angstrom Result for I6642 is 10.1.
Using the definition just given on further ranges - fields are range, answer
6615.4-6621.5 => 10.3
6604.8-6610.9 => 10.3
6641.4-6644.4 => 9.88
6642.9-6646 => 9.84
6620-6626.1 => 10.1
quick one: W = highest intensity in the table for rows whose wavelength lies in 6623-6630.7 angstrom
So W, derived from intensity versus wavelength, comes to 10.3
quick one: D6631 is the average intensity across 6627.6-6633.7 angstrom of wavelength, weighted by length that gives 10.3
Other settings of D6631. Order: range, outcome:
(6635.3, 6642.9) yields 10.1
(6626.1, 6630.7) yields 10.1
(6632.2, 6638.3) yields 10.1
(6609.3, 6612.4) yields 10.2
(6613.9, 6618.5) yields 9.9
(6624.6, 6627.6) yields 9.9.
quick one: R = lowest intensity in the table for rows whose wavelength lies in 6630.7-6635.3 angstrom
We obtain 10.2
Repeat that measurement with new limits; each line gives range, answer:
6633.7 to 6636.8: 9.79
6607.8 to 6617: 9.45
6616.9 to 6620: 10.3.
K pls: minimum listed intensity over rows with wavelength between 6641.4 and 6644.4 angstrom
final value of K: 9.46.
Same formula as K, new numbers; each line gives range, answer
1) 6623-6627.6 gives 9.9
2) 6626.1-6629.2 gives 9.93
